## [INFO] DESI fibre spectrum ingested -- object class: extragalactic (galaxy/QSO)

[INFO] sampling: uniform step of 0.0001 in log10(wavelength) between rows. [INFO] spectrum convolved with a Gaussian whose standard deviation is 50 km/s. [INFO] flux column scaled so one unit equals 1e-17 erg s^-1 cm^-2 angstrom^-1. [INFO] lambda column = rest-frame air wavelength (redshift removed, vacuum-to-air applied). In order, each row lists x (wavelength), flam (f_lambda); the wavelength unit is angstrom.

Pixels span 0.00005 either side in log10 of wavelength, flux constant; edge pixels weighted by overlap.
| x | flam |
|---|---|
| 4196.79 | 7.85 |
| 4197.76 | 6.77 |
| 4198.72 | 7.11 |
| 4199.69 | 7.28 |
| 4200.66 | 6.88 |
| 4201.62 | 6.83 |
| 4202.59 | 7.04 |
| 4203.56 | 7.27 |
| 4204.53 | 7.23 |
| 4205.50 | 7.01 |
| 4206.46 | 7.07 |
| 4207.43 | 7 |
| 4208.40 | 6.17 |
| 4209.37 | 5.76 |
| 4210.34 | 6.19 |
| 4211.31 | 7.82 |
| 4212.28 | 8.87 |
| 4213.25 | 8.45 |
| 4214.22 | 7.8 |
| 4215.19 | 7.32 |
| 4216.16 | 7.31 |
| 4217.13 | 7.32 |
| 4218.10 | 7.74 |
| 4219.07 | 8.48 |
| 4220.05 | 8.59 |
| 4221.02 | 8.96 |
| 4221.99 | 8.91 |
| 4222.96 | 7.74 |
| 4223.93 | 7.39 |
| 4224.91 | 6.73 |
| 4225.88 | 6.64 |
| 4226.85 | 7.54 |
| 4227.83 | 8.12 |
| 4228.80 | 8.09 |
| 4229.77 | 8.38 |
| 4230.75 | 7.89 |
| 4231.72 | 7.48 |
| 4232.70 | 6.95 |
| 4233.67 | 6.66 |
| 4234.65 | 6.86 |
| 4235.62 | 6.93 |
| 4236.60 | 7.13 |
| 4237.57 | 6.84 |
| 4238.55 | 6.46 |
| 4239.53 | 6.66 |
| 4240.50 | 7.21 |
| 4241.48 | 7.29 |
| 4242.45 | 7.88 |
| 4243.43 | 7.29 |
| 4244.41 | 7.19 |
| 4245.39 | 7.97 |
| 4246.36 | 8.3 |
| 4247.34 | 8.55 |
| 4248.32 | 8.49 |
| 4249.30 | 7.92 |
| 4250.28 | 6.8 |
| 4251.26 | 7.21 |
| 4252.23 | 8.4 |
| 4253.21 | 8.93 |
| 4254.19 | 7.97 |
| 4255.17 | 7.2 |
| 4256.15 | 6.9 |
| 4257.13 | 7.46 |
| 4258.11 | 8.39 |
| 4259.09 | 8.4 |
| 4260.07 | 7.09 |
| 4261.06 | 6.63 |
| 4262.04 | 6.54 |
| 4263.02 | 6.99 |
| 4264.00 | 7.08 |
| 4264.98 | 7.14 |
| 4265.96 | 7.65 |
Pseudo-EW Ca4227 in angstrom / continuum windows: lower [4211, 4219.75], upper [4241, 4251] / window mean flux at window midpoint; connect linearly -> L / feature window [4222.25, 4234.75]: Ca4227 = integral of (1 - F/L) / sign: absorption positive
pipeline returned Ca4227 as 0.6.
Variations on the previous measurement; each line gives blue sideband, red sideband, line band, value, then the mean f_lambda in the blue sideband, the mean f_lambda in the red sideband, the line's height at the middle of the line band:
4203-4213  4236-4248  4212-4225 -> -1.5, 7.07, 7.41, 7.17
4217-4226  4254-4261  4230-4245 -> 1.2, 7.92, 7.55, 7.75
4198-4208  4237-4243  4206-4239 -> -1.9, 7.06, 7.06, 7.06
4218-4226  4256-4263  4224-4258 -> 0.7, 7.97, 7.34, 7.65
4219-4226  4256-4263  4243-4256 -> -0.6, 7.96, 7.34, 7.51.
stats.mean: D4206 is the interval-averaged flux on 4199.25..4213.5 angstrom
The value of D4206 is 7.1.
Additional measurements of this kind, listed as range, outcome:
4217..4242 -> 7.5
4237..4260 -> 7.63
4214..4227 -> 7.75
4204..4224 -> 7.58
